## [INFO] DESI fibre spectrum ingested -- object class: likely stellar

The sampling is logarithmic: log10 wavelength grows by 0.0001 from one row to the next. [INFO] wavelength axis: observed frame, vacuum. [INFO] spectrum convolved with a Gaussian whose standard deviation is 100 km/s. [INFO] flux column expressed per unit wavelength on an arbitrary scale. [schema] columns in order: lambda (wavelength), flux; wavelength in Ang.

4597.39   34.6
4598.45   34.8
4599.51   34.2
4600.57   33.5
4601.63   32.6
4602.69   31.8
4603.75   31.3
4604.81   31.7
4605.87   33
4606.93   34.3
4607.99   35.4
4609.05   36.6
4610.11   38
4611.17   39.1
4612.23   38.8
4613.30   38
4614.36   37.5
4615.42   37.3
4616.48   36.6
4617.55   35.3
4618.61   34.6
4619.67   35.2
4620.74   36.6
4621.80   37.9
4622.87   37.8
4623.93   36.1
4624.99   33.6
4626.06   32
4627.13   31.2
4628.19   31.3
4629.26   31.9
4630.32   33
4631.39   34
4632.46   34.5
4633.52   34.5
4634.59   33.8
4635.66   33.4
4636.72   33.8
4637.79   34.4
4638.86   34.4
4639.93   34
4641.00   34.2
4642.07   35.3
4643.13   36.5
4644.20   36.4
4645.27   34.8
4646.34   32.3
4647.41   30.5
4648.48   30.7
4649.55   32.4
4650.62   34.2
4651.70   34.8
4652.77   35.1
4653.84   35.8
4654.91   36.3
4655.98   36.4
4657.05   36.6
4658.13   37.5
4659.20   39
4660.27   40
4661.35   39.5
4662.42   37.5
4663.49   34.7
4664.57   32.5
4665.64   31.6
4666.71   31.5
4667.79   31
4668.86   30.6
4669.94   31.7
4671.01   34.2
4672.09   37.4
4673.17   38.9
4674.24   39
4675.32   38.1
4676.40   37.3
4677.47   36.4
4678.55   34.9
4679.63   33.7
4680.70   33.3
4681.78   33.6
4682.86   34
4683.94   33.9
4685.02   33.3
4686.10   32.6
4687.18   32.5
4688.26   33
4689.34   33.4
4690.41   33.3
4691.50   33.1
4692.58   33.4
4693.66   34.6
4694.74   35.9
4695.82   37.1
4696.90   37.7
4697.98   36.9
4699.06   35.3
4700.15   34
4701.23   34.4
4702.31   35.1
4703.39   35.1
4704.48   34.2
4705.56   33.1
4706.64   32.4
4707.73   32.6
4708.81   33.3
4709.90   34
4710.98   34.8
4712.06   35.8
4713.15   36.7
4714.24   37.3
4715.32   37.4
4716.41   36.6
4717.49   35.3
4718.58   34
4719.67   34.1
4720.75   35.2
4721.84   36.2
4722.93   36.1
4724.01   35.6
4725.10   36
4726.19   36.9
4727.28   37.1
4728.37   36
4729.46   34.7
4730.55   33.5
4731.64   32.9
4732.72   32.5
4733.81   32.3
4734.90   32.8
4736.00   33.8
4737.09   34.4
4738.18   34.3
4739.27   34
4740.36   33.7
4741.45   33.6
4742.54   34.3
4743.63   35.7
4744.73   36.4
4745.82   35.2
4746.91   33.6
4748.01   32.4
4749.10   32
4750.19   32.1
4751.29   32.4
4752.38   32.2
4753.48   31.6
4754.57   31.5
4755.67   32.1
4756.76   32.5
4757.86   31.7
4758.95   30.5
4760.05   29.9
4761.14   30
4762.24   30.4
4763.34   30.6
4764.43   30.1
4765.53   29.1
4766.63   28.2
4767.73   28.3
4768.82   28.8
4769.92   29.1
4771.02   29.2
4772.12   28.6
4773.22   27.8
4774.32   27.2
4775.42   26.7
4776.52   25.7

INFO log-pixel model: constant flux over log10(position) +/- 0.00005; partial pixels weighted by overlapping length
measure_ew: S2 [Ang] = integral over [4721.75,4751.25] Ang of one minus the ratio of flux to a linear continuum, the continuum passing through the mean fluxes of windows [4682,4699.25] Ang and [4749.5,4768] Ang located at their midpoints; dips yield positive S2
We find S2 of -2.2 Ang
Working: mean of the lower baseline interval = 34.3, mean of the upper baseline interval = 30.8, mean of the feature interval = 34.3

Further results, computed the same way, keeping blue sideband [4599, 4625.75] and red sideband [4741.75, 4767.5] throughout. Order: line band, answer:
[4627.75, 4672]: 0.2 Ang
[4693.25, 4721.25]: -1.7 Ang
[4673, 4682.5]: -0.6 Ang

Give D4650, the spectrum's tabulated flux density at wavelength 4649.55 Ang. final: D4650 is 32.4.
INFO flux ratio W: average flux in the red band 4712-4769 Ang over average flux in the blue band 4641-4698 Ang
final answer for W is 0.96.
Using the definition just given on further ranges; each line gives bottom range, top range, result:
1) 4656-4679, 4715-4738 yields 0.98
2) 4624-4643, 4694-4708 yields 1.04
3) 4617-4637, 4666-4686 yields 1.01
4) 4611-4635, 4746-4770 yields 0.88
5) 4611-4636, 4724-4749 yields 0.98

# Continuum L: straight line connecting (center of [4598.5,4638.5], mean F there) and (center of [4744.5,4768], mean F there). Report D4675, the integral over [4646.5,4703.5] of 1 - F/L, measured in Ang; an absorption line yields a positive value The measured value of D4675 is -2.4 Ang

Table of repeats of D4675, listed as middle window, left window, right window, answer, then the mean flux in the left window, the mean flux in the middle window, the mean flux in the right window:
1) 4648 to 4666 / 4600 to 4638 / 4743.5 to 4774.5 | -1.02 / 34.7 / 35.6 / 31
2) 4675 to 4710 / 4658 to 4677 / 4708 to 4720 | 1.08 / 35.6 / 34.4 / 35.3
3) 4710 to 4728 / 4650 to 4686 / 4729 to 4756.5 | -1.03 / 35.2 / 35.9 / 33.4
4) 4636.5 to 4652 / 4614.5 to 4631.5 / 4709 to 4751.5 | 0.36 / 34.7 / 33.9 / 34.7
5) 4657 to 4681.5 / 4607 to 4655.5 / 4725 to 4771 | -0.98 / 34.9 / 35.5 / 32.5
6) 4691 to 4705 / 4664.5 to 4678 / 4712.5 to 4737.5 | -0.10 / 34.7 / 35.1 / 35.1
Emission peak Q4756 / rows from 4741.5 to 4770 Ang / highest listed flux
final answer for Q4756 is 36.4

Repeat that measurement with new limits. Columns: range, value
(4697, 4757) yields 37.4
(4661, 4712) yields 39.5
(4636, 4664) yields 40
